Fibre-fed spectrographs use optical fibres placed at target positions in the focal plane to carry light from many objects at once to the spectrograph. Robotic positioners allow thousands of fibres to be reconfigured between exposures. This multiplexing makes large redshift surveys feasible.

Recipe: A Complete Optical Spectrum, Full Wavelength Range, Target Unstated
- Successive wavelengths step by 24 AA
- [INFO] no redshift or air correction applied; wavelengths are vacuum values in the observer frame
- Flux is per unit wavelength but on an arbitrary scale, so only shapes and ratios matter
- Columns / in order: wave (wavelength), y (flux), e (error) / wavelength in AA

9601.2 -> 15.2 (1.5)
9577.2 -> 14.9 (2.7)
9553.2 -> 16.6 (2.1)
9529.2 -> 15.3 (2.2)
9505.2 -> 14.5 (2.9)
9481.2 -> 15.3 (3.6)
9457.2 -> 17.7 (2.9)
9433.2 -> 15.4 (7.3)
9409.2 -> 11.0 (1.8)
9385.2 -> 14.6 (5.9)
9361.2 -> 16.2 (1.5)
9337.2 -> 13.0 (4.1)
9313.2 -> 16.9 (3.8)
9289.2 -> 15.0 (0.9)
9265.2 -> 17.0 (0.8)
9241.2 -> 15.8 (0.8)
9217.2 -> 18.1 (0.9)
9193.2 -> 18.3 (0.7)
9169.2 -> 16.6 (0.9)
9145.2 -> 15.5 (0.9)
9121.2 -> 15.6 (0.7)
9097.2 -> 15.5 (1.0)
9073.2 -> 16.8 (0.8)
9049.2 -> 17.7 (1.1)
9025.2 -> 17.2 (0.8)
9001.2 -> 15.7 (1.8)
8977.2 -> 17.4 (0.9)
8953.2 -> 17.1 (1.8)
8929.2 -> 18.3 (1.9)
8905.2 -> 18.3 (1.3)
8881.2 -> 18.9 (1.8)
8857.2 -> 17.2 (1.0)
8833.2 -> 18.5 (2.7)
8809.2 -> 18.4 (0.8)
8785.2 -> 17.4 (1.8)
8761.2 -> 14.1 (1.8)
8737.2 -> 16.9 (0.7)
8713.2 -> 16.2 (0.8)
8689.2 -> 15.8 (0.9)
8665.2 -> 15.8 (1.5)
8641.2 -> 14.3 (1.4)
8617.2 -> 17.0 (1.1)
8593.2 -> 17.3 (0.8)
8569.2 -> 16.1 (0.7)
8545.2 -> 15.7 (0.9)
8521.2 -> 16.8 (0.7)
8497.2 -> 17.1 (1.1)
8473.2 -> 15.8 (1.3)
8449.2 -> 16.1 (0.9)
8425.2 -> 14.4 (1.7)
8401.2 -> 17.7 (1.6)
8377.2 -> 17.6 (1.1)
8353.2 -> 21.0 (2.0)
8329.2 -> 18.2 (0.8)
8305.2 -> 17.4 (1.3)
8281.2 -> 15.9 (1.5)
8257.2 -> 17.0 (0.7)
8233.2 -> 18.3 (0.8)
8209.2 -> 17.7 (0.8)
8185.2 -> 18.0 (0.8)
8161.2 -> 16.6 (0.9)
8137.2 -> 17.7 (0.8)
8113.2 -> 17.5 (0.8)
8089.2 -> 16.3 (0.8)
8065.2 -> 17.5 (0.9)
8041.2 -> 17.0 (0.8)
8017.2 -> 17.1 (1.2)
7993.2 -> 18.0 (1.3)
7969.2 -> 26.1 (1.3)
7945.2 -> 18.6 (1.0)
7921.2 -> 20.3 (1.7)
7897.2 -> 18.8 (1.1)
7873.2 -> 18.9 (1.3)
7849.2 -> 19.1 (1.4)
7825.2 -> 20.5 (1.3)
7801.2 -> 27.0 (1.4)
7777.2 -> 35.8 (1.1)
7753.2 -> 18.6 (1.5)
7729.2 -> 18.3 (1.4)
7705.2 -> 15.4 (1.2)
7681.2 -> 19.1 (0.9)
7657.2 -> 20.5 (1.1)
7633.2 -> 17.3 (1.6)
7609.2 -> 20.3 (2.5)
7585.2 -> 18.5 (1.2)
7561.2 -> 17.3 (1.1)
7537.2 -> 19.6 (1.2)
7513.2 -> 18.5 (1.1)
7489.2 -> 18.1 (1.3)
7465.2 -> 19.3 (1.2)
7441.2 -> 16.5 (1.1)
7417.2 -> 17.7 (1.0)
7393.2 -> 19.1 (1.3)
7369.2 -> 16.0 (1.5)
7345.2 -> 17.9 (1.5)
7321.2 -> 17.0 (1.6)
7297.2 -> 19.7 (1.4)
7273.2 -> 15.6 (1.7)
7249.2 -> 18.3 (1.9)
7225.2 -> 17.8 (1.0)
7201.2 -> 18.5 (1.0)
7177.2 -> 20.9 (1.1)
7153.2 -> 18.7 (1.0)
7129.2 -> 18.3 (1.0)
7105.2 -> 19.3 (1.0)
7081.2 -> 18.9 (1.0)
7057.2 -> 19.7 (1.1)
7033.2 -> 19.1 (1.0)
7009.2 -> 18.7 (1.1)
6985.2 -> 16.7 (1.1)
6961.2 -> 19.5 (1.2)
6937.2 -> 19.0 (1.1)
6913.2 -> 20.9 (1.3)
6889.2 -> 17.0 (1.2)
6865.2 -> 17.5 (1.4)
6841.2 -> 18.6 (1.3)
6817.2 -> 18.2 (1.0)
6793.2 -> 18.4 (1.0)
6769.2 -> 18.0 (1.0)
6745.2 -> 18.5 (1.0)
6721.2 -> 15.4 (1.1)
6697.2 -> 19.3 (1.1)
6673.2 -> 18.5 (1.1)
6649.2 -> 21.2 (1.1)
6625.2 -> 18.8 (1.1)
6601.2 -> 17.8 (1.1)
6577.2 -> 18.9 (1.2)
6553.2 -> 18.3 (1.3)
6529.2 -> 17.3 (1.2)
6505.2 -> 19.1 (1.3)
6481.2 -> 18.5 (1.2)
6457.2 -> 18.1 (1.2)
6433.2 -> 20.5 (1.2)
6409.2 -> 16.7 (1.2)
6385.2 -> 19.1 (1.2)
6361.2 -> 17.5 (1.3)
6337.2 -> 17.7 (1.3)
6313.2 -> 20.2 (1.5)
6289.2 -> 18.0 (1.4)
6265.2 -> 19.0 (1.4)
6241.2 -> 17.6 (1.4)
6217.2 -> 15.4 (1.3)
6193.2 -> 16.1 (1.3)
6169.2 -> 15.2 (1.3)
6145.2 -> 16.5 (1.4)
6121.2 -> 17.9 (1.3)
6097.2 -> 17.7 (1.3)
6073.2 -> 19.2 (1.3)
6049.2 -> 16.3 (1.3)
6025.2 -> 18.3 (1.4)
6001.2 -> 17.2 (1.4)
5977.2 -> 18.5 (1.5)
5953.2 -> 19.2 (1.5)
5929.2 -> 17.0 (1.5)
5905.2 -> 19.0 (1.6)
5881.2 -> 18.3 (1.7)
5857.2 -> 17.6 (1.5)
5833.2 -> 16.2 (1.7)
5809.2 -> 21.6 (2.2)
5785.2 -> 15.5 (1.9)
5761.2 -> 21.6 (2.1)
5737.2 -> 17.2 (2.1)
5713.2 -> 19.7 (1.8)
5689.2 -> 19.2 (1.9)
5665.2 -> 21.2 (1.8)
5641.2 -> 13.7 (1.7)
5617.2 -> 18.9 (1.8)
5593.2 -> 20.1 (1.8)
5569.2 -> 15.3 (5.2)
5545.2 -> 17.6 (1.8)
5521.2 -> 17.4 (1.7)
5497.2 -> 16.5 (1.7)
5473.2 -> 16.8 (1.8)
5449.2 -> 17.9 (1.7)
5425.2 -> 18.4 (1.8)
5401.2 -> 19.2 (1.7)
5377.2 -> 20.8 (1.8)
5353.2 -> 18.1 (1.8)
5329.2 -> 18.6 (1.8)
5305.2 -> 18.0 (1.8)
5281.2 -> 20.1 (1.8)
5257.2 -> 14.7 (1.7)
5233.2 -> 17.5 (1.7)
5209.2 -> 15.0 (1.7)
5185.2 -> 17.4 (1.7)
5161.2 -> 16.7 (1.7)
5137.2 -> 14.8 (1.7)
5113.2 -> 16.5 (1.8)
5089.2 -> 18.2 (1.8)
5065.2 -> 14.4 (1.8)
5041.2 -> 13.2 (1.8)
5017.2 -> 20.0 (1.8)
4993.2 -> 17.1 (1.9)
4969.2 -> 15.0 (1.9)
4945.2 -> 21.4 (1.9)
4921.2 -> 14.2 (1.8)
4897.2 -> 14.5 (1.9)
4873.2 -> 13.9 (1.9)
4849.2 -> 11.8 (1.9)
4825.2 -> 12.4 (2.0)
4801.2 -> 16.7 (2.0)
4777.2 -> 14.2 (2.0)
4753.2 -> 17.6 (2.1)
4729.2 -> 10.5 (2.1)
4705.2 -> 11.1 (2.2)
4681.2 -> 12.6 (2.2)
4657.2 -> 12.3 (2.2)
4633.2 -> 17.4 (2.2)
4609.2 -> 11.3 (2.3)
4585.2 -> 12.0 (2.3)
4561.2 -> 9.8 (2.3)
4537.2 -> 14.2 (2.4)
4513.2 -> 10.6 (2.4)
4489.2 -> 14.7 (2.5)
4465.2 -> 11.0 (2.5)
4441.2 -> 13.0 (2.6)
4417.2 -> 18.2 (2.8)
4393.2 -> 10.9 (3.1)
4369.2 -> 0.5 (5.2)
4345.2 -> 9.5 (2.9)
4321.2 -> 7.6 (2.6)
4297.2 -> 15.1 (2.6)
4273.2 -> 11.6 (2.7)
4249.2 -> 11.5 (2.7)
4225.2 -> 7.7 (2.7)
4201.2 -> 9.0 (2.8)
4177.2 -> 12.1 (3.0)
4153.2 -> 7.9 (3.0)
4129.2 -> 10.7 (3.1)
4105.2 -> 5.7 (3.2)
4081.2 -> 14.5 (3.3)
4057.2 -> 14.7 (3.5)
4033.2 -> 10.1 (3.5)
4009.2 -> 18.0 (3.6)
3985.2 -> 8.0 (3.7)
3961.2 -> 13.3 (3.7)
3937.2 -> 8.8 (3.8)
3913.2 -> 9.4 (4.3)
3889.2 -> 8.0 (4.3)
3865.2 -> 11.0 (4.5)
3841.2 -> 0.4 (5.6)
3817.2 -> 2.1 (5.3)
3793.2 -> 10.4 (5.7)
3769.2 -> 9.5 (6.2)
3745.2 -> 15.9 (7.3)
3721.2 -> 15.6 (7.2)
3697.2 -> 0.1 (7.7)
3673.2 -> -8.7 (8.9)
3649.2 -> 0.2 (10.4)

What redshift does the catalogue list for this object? 0.185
